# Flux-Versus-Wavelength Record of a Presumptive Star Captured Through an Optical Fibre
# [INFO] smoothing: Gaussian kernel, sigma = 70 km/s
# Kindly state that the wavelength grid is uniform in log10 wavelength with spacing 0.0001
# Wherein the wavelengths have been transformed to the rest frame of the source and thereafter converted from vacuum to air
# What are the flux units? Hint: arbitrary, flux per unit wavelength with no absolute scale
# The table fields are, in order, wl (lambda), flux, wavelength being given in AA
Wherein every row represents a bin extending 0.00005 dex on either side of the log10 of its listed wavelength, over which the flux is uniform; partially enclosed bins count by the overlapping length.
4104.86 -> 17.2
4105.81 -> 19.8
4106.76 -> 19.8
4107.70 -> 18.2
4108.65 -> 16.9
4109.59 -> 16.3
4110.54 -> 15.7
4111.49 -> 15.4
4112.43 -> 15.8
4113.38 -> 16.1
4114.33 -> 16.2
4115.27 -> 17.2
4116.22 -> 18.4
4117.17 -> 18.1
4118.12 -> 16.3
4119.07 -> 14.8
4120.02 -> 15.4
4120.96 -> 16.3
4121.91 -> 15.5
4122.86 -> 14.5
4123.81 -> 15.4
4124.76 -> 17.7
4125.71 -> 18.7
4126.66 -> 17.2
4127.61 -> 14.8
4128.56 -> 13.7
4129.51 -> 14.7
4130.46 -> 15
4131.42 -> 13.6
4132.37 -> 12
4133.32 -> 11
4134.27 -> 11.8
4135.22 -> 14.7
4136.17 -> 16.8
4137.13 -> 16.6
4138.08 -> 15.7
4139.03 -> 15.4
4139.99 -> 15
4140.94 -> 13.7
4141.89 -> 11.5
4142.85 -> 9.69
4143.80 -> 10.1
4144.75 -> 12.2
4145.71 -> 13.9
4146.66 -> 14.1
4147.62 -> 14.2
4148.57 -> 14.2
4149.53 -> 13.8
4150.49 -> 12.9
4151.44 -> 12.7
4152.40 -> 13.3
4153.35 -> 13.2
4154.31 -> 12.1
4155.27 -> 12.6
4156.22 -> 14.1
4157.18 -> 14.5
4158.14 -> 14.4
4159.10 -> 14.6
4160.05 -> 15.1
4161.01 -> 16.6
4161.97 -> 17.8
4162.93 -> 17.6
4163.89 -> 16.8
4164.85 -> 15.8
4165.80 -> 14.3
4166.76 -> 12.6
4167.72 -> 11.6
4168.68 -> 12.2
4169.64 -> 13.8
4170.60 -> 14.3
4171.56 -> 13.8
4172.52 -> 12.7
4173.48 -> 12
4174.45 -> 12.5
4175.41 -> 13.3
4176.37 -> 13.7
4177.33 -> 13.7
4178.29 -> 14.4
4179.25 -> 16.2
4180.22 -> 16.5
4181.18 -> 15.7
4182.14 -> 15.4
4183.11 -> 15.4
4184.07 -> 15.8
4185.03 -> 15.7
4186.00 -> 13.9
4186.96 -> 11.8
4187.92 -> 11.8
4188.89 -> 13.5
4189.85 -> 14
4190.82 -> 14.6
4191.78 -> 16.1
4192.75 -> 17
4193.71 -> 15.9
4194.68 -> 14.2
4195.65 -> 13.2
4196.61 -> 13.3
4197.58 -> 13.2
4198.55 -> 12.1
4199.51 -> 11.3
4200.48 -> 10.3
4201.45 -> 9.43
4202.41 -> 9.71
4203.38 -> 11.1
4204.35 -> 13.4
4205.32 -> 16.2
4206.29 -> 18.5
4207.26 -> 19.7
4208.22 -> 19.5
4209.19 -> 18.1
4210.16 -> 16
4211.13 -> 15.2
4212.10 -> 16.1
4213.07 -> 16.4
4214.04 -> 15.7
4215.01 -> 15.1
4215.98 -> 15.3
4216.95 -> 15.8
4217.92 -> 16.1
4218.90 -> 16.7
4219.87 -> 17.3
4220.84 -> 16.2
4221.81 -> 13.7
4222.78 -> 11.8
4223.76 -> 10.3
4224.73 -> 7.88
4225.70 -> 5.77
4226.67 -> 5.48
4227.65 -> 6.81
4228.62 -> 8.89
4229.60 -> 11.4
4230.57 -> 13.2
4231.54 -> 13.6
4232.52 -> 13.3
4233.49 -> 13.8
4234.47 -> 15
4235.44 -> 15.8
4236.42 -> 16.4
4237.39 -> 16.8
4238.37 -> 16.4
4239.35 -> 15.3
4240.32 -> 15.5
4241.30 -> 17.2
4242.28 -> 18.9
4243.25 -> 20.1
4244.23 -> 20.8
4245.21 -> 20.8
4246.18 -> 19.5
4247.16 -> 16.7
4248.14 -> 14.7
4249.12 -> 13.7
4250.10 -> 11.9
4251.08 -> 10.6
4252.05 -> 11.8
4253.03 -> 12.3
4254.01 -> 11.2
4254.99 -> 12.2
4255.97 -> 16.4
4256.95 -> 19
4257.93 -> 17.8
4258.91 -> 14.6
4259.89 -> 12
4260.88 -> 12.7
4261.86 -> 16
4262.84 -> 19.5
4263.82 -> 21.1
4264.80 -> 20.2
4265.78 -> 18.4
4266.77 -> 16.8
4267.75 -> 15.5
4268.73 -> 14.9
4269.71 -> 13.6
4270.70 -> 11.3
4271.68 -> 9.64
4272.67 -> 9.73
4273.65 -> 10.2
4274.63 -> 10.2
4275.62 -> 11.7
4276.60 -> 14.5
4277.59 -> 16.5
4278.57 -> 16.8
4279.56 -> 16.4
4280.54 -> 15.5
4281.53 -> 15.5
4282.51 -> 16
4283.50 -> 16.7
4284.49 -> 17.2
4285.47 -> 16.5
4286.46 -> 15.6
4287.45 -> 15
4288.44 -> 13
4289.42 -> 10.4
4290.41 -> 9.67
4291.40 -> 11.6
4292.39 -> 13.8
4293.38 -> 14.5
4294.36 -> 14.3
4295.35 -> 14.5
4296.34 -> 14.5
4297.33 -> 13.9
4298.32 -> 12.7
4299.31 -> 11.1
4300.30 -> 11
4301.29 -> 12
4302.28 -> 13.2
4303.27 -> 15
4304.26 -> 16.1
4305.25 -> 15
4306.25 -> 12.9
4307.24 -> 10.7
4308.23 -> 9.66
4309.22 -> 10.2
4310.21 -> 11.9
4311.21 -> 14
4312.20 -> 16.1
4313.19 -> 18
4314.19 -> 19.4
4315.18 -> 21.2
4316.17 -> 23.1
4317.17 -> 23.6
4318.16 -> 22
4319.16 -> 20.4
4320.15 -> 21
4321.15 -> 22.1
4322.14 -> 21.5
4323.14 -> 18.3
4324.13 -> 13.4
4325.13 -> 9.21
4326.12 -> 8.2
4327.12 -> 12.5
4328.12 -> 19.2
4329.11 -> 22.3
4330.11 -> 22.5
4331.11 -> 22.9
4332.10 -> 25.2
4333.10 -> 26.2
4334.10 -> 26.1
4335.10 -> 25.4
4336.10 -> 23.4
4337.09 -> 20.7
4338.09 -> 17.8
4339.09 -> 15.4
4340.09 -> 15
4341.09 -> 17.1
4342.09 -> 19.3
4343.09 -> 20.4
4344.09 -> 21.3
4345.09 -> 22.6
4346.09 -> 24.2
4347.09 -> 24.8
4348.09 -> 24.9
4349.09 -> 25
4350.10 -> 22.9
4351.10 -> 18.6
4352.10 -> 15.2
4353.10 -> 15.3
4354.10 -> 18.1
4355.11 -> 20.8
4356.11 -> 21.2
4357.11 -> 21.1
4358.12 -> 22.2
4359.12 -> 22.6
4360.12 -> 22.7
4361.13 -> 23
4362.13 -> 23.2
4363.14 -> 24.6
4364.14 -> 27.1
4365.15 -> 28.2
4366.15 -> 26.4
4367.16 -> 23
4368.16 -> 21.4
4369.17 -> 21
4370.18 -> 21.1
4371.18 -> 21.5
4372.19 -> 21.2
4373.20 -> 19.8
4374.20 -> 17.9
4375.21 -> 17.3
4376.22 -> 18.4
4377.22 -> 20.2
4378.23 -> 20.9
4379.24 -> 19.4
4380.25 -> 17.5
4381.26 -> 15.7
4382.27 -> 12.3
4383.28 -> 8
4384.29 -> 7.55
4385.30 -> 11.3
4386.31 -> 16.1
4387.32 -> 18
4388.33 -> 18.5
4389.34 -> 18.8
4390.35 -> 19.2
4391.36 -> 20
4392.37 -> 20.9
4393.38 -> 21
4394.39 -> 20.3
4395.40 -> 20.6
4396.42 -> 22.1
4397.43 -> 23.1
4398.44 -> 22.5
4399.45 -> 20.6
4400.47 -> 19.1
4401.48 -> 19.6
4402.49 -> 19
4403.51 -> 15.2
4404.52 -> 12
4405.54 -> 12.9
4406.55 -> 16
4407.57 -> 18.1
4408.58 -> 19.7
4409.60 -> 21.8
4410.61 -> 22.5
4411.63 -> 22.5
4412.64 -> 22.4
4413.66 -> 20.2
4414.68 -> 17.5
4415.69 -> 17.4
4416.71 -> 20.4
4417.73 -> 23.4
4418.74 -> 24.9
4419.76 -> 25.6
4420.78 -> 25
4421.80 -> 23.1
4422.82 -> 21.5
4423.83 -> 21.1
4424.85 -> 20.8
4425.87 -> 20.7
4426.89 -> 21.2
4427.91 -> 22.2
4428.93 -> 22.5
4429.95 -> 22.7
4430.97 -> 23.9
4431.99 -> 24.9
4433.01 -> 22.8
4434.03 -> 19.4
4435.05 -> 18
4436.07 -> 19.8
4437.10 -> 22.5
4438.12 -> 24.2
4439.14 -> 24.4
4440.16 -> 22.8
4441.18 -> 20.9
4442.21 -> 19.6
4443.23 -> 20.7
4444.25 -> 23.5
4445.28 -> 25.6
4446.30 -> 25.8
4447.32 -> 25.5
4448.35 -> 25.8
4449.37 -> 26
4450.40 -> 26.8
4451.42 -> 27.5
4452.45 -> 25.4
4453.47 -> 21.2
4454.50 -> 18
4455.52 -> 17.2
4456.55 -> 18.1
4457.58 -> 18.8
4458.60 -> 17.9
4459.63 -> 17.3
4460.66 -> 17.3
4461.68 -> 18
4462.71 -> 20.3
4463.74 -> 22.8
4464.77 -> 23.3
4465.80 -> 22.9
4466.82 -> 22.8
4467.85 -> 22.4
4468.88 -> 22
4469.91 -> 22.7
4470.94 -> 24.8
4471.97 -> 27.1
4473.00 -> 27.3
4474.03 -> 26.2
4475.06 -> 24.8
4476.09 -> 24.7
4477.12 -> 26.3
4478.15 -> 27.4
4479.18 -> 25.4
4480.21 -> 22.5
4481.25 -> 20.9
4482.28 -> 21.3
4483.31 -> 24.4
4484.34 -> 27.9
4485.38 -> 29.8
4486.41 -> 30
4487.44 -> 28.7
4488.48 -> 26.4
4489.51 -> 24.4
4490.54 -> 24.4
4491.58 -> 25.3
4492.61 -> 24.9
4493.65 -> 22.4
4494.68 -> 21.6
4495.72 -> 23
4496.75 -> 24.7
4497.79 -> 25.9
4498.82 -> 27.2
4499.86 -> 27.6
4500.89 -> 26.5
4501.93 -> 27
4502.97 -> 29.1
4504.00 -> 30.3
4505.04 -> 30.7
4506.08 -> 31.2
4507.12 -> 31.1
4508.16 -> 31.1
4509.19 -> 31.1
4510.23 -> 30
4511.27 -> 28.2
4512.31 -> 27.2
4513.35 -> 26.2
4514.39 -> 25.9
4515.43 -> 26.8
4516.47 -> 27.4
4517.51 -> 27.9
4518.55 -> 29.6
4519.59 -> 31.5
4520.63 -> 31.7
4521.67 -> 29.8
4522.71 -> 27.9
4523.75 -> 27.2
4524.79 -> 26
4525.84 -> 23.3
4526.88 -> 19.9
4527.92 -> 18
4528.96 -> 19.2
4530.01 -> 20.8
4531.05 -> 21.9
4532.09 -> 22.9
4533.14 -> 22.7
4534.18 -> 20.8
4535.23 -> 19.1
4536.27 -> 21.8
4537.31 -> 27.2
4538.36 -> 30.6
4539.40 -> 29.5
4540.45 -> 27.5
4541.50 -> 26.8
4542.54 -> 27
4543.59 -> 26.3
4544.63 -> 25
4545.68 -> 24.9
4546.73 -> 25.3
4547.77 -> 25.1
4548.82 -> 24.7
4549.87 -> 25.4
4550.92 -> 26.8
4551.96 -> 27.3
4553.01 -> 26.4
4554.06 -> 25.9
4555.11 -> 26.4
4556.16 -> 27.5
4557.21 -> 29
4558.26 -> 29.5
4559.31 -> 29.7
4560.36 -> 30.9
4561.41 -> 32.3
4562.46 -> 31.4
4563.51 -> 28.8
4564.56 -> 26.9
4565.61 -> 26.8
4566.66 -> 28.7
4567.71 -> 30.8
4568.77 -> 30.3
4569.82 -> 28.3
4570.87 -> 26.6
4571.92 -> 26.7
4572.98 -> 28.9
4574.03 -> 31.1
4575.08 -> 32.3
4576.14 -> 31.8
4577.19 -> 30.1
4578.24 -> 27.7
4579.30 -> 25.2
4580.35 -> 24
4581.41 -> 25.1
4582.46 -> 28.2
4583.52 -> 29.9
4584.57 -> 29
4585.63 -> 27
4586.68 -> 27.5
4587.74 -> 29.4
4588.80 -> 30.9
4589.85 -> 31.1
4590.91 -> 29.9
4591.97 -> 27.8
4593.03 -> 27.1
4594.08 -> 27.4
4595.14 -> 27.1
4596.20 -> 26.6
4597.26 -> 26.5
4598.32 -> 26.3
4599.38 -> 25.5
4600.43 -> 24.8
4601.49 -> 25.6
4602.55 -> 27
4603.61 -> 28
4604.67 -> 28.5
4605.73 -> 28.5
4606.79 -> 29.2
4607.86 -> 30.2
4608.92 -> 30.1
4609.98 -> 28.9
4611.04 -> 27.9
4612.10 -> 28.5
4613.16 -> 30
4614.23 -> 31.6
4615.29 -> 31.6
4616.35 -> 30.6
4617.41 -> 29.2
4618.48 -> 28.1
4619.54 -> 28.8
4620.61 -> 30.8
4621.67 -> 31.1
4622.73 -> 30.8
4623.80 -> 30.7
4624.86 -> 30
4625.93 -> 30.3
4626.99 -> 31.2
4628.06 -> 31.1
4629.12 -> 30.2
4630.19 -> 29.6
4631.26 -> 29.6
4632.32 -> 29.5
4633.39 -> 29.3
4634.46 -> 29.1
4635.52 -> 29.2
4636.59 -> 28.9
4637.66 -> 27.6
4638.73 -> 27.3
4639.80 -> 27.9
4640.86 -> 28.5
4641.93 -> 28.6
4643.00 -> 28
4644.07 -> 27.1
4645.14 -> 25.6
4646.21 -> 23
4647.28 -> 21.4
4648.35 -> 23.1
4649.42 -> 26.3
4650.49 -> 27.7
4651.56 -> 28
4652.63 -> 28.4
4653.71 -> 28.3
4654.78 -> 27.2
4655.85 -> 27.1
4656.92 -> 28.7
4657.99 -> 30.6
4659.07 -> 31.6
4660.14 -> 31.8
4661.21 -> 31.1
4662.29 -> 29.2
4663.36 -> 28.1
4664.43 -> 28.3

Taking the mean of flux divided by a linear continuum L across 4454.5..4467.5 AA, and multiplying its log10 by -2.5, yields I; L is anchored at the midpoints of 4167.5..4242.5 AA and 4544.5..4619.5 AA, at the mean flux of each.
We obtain 0.20 mag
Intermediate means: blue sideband 14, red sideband 28.2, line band 19.7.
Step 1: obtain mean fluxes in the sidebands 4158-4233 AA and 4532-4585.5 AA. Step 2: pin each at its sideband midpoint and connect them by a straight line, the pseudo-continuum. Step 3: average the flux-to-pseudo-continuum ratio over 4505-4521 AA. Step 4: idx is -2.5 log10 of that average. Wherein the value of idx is -0.139 mag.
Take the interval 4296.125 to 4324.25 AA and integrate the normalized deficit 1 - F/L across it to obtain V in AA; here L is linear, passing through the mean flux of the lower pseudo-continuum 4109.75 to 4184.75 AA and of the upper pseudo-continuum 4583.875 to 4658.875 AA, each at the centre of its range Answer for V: 4.83 AA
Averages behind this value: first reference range 14.6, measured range 16.1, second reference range 28.4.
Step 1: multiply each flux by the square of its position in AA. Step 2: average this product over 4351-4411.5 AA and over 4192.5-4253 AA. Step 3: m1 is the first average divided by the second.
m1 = 1.5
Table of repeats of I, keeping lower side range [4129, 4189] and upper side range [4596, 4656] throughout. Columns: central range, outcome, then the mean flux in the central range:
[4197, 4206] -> 0.26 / 12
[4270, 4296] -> 0.28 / 13.7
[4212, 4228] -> 0.21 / 13.1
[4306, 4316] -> 0.26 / 14.7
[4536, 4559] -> -0.03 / 26.7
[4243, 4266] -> 0.06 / 15.9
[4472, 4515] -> -0.10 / 26.6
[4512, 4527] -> -0.10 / 27.4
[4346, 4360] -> -0.06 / 21.2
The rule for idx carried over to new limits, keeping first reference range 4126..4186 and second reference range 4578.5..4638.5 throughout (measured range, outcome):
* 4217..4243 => 0.22 mag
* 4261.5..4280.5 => 0.19 mag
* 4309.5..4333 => 0.05 mag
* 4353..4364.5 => -0.07 mag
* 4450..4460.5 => 0.15 mag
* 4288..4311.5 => 0.42 mag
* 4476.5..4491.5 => -0.04 mag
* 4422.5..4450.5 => 0.02 mag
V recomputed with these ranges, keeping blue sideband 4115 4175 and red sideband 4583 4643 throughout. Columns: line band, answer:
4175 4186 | 0.3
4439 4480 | 2.1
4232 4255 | 2.5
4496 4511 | -1.9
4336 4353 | 0.2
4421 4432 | 0.4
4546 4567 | -0.4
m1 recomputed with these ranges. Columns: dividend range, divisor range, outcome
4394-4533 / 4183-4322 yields 1.76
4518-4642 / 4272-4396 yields 1.74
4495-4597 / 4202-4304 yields 2.15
